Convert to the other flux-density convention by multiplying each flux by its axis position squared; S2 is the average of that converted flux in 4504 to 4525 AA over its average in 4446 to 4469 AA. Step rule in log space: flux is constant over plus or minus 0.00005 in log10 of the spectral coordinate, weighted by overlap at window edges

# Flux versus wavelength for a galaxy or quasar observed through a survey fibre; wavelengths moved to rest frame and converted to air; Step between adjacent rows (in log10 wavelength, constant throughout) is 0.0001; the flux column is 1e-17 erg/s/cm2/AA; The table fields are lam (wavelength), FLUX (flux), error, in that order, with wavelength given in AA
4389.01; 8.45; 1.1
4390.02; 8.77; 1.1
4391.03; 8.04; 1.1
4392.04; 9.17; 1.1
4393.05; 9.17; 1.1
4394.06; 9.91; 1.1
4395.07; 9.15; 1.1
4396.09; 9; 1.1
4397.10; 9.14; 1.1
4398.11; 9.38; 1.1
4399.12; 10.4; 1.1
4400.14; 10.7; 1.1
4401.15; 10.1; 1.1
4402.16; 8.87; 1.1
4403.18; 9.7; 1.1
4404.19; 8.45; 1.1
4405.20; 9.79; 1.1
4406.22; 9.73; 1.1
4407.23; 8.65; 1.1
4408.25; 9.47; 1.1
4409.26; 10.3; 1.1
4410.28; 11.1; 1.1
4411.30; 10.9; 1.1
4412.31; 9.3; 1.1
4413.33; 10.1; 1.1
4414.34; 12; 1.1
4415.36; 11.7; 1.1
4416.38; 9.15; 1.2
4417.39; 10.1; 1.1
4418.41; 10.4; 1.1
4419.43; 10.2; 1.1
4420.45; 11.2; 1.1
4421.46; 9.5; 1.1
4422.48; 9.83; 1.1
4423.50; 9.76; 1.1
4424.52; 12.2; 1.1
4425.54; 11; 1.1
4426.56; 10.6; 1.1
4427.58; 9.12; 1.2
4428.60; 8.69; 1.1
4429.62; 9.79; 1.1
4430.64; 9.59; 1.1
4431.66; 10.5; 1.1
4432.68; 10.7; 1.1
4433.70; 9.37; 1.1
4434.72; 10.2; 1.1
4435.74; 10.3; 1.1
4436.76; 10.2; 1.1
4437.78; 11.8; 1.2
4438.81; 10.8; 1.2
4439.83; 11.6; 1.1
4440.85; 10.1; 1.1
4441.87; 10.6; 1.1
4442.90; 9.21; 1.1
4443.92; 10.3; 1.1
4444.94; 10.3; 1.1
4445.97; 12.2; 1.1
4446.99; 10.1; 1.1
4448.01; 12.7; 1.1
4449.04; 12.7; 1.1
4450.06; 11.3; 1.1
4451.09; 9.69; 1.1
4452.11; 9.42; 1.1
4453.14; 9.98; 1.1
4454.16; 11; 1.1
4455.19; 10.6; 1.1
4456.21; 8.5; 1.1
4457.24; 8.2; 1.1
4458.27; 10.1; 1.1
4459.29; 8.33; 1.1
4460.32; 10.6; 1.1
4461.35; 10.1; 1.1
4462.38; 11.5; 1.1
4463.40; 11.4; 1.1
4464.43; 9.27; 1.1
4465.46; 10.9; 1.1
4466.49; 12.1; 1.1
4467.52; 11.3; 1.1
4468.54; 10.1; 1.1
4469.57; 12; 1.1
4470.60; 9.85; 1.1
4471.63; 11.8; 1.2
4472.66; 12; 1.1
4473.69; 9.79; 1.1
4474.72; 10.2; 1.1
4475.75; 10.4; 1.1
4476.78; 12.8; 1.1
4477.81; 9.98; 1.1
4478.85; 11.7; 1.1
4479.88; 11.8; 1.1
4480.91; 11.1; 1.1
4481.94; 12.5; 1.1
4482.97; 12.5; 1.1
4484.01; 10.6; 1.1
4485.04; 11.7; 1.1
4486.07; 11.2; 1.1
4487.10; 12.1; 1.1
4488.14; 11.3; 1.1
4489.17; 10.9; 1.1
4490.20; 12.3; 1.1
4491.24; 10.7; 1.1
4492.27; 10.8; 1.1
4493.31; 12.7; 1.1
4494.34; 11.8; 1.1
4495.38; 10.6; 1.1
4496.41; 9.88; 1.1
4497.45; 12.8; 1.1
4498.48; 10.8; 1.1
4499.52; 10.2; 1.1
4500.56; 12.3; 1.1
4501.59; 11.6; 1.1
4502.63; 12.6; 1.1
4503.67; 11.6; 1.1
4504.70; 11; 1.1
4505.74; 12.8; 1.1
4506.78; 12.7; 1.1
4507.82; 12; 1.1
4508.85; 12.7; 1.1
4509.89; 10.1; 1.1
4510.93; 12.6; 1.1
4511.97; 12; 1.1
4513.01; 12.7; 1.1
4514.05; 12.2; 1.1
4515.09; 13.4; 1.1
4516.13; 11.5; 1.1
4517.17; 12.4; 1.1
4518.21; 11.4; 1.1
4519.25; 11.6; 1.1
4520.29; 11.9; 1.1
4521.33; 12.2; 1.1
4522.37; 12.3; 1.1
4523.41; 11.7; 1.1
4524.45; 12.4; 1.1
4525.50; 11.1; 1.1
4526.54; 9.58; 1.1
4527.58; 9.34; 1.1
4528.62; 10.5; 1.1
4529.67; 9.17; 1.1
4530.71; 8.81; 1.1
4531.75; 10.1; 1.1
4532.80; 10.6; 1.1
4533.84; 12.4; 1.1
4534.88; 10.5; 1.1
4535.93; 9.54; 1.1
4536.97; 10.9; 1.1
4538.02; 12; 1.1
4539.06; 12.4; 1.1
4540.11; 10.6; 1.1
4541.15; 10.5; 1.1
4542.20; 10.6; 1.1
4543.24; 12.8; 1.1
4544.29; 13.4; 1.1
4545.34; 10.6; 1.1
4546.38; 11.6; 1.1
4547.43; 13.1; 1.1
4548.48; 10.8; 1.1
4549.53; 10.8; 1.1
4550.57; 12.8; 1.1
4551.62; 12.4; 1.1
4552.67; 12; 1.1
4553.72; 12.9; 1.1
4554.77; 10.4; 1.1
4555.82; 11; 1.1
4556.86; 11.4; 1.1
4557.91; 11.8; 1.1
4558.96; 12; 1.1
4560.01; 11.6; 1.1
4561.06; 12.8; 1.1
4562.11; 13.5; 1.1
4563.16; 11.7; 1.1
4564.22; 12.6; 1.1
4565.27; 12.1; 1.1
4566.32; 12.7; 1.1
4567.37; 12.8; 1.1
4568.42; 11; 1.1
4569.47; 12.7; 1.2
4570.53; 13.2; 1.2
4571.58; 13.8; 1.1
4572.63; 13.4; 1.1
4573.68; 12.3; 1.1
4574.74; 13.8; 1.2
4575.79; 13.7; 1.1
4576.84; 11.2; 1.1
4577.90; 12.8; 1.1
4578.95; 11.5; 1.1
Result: 1.18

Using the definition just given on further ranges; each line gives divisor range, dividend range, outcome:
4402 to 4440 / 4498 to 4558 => 1.19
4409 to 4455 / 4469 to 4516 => 1.14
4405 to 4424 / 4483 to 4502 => 1.16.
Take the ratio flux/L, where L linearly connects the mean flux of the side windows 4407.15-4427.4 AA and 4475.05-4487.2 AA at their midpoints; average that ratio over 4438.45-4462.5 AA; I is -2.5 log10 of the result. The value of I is 0.06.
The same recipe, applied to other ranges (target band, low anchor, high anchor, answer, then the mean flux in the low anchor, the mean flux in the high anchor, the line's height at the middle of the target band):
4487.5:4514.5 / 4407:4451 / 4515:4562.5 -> -0.05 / 10.5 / 11.4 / 11.1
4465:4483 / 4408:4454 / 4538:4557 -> -0.03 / 10.5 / 11.7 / 10.9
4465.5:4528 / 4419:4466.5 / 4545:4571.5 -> -0.04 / 10.4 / 12.1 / 11.2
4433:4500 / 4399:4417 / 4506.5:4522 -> 0.03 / 10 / 12.1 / 11.2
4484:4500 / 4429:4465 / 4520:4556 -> -0.05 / 10.4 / 11.2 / 10.8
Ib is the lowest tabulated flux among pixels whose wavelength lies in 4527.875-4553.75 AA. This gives 8.81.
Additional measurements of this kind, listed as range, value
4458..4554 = 8.33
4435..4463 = 8.2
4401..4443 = 8.45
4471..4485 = 9.79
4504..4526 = 10.1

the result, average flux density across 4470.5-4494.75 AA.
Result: 11.4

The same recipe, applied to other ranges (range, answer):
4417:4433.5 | 10.2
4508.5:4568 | 11.6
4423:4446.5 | 10.4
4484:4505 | 11.4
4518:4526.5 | 11.7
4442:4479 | 10.6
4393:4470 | 10.2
